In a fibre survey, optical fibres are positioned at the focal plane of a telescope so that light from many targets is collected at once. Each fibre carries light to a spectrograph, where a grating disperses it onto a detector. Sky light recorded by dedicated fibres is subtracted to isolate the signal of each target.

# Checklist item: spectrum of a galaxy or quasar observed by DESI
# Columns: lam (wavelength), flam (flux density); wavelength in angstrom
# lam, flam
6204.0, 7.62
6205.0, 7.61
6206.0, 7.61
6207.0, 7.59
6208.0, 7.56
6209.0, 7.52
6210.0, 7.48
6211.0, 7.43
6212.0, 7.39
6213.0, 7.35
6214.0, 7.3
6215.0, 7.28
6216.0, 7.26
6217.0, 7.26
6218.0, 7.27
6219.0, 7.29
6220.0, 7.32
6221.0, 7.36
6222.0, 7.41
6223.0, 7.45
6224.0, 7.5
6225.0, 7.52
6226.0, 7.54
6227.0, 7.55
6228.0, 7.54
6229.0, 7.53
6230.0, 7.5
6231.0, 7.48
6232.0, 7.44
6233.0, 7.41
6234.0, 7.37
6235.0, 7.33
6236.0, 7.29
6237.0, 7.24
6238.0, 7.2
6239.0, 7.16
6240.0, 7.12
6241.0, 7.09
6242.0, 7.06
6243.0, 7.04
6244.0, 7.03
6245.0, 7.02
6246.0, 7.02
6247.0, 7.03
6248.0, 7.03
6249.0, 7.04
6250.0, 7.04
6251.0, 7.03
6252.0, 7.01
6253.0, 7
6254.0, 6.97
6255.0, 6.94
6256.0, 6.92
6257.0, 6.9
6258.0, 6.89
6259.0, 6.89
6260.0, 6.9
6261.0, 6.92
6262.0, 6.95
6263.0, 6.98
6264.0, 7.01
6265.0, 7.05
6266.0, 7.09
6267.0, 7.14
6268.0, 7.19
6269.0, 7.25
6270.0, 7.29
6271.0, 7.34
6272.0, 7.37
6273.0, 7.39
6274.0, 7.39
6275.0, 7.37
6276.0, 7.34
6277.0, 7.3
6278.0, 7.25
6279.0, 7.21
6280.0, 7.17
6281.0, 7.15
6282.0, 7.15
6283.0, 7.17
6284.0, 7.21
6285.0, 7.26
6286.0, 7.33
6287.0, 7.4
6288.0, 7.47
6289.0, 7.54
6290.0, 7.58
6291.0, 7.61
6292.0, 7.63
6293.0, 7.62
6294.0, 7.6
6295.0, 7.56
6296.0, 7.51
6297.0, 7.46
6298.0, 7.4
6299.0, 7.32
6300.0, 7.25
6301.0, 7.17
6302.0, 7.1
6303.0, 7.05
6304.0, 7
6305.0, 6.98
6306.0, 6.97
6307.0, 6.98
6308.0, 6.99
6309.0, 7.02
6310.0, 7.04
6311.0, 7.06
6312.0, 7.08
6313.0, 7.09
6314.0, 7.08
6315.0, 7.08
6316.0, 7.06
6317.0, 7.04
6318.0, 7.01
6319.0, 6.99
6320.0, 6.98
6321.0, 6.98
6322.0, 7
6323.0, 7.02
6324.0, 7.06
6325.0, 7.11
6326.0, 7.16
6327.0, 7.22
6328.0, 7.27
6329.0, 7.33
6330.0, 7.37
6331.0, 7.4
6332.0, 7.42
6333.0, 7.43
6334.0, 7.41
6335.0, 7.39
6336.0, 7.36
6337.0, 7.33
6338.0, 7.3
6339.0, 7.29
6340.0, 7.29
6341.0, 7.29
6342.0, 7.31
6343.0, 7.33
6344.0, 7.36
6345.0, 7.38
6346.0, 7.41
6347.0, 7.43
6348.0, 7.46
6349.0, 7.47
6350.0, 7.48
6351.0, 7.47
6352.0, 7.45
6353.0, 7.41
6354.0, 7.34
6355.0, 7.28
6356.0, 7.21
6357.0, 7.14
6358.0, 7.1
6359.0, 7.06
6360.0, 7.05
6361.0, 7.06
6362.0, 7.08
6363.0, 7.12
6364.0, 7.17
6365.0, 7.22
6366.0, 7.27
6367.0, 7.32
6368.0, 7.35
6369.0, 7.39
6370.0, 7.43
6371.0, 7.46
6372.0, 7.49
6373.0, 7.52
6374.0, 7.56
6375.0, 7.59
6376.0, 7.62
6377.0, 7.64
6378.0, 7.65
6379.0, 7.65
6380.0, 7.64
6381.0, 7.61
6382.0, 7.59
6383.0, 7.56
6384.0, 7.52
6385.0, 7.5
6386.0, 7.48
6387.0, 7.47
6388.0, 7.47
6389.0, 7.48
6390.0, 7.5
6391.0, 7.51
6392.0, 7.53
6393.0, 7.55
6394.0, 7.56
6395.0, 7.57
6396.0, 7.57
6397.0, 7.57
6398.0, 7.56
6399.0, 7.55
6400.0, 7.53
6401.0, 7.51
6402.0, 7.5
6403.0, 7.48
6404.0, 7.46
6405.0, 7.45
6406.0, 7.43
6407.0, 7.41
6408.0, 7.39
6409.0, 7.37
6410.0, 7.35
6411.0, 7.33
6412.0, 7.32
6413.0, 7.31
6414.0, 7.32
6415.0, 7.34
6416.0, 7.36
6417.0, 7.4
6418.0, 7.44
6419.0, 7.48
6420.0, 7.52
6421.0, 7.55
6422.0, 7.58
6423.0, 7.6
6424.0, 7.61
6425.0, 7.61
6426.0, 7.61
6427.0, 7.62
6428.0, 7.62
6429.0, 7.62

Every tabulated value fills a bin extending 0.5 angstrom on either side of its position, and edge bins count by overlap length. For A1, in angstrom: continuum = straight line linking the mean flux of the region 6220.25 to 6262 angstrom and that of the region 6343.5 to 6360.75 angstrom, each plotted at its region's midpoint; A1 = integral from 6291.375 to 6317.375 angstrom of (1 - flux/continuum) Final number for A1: 0.2 angstrom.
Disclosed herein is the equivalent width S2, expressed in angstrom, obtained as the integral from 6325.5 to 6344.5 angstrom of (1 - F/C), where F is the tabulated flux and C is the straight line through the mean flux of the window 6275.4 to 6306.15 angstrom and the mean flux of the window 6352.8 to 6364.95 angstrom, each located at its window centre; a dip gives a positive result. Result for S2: -0.3 angstrom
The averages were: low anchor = 7.32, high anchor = 7.16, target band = 7.33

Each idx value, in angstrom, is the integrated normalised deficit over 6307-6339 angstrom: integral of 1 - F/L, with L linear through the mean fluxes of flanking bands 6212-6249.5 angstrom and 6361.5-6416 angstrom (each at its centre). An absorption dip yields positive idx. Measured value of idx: 0.98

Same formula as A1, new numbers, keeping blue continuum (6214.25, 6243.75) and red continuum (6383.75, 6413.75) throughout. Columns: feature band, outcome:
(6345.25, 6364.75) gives 0.4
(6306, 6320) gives 0.7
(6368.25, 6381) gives -0.2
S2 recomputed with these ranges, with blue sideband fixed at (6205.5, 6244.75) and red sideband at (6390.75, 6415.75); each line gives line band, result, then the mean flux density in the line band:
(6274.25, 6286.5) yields 0.2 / 7.25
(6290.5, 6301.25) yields -0.1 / 7.47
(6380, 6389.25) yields -0.1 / 7.53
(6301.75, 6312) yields 0.5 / 7.02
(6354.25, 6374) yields 0.5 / 7.26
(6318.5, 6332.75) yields 0.5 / 7.17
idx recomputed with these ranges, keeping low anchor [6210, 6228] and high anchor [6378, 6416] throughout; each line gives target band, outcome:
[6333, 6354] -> 0.2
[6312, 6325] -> 0.7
